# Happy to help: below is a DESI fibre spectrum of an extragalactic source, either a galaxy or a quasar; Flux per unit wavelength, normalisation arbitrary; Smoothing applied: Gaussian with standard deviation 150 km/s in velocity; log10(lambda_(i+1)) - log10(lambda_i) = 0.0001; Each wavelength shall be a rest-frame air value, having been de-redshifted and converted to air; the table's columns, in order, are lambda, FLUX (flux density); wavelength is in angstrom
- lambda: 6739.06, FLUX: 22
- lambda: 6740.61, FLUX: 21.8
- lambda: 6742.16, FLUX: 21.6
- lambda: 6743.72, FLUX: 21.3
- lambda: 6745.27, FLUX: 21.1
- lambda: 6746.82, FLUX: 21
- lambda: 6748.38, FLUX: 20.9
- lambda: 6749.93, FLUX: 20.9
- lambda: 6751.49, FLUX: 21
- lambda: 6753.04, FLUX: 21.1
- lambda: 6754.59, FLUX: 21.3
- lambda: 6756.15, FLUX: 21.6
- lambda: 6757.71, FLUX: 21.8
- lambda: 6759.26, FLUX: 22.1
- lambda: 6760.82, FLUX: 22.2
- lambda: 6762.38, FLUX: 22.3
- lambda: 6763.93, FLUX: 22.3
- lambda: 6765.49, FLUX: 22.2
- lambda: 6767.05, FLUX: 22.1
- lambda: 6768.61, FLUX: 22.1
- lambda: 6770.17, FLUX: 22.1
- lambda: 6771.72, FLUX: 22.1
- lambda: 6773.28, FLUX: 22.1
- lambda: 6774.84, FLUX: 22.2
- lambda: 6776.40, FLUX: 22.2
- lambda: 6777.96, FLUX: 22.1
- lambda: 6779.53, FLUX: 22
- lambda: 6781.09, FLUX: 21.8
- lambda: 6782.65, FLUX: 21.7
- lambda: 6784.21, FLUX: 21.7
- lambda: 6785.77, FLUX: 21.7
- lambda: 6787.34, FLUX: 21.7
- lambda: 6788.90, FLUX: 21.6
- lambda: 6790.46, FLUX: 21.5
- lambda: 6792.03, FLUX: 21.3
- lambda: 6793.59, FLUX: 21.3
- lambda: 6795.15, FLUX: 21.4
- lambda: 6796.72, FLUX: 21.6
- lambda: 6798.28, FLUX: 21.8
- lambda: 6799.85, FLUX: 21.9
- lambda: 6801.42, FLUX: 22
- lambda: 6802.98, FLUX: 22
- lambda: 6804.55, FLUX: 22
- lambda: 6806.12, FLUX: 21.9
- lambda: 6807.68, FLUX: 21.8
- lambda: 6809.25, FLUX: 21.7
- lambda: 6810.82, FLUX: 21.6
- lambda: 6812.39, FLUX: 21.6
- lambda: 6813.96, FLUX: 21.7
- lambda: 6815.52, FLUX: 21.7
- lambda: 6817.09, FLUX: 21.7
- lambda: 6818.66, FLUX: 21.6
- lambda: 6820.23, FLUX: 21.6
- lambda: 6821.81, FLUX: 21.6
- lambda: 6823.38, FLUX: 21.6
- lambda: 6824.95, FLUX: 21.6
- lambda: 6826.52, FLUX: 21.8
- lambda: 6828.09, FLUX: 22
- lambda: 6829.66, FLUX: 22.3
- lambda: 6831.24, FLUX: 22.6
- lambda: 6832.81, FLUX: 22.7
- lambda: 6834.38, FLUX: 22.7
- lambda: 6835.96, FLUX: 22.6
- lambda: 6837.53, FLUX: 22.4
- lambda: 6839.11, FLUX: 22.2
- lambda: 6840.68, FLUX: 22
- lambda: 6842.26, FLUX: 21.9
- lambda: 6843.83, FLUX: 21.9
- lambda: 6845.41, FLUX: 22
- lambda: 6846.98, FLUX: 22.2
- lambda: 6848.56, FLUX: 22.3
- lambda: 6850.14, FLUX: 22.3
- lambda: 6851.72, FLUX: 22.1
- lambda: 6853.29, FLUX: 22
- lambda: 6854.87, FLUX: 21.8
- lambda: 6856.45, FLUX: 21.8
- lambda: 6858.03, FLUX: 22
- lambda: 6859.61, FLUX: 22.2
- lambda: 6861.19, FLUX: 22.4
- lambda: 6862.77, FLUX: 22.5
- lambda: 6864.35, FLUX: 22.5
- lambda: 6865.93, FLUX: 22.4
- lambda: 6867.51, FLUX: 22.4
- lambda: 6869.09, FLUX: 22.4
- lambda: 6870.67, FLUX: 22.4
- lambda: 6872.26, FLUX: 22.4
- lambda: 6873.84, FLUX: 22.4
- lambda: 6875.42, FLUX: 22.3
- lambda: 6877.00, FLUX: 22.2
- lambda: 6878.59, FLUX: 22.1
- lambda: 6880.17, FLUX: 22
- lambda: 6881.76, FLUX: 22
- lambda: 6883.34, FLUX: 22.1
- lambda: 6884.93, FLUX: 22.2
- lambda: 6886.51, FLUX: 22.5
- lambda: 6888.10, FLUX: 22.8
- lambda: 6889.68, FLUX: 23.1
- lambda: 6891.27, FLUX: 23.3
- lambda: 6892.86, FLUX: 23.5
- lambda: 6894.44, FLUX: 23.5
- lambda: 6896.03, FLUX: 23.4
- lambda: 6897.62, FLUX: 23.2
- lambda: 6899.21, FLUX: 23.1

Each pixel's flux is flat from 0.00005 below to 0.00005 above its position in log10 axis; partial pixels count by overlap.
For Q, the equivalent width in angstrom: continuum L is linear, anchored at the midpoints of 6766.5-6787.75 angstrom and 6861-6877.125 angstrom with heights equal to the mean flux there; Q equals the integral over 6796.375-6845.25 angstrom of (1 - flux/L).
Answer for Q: 0.5 angstrom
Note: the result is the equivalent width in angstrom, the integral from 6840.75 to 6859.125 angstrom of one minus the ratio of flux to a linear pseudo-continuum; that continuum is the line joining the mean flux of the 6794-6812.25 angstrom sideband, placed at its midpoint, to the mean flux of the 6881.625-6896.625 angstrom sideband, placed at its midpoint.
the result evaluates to 0.28 angstrom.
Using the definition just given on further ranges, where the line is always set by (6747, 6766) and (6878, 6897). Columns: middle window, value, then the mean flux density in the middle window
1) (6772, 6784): -0.1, 22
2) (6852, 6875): 0.3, 22.3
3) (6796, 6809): 0.1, 21.9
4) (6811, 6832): 0.4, 21.8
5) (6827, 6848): 0.0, 22.3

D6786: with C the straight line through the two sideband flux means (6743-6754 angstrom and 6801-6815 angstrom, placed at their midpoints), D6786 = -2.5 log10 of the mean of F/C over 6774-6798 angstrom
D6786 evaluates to -0.01 mag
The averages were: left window 21.1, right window 21.8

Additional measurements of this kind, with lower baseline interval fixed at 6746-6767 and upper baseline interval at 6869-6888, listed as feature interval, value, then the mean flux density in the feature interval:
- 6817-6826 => 0.02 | 21.6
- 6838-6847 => 0.00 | 22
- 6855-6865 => 0.00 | 22.2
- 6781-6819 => 0.01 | 21.7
